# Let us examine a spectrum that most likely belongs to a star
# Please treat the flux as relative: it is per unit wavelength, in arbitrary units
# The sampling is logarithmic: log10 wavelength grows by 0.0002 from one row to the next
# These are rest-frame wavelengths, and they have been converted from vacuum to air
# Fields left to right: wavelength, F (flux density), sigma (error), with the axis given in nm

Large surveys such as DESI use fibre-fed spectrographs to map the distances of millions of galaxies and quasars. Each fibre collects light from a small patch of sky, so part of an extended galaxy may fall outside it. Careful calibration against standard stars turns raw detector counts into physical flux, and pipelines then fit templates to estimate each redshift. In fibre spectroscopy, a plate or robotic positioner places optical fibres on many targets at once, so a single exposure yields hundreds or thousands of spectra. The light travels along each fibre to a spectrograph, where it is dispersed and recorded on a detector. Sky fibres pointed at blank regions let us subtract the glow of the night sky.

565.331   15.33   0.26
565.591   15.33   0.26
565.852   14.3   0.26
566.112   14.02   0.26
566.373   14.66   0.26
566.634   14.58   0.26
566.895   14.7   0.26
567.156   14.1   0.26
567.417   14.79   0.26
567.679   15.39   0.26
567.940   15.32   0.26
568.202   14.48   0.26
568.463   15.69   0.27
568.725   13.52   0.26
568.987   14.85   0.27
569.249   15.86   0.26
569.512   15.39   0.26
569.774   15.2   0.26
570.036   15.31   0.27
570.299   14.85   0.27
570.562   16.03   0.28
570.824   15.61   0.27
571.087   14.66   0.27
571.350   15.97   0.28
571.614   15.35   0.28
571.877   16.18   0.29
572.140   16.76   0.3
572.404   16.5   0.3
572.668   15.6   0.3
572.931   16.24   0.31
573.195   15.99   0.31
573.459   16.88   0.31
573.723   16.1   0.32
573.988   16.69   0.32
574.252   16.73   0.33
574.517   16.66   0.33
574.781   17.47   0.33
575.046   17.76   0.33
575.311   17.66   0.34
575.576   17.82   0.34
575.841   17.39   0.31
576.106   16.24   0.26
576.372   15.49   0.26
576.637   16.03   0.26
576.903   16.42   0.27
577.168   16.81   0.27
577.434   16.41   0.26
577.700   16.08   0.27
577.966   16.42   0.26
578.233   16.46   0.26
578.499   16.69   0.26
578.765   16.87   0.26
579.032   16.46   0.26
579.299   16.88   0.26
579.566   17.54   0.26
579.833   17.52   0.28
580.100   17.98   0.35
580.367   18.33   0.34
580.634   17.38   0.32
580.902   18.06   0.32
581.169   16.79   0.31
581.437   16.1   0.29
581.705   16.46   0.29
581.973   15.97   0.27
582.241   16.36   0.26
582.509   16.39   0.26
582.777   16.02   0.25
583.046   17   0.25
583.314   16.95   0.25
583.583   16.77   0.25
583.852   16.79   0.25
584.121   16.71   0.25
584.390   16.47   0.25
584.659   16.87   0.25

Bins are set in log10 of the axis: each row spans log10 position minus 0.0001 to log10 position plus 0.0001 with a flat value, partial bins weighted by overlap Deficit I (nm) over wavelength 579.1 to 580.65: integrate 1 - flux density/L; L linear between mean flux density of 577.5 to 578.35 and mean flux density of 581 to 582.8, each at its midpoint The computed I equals -0.12 nm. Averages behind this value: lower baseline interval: 16.3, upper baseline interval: 16.4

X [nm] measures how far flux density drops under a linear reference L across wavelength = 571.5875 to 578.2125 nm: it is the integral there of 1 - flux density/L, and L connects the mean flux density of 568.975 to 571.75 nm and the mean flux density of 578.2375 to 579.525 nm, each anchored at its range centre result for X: -0.185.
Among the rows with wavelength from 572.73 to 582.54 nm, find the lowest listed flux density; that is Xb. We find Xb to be 15.49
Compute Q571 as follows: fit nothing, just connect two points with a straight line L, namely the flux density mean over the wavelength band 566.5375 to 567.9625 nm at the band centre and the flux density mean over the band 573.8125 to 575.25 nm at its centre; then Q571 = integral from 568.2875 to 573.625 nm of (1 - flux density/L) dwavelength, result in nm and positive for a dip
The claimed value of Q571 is 0.109 nm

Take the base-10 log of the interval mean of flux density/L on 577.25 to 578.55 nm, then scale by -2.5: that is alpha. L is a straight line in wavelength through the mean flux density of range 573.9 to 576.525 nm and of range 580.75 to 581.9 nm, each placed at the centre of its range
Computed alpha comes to 0.03 mag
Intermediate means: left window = 17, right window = 16.8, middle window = 16.4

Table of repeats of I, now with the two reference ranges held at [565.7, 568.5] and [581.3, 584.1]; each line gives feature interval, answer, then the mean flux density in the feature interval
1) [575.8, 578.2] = -0.075 nm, 16.3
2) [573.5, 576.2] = -0.254 nm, 17.1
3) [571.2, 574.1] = -0.161 nm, 16.2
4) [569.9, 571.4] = -0.026 nm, 15.4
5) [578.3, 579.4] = -0.045 nm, 16.7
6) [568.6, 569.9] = -0.002 nm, 15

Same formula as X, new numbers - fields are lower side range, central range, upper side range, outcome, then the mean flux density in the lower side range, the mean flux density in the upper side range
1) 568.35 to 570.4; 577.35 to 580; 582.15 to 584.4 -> -0.11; 15.1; 16.6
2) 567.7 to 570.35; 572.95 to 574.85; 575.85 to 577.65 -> -0.09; 15.1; 16.3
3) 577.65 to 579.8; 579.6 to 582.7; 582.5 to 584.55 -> -0.06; 16.7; 16.7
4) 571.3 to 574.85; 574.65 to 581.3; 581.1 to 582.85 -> -0.28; 16.4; 16.3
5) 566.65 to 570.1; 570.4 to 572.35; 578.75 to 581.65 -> -0.03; 15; 17.3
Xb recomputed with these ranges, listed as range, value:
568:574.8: 13.52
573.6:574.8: 16.1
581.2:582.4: 15.97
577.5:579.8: 16.08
